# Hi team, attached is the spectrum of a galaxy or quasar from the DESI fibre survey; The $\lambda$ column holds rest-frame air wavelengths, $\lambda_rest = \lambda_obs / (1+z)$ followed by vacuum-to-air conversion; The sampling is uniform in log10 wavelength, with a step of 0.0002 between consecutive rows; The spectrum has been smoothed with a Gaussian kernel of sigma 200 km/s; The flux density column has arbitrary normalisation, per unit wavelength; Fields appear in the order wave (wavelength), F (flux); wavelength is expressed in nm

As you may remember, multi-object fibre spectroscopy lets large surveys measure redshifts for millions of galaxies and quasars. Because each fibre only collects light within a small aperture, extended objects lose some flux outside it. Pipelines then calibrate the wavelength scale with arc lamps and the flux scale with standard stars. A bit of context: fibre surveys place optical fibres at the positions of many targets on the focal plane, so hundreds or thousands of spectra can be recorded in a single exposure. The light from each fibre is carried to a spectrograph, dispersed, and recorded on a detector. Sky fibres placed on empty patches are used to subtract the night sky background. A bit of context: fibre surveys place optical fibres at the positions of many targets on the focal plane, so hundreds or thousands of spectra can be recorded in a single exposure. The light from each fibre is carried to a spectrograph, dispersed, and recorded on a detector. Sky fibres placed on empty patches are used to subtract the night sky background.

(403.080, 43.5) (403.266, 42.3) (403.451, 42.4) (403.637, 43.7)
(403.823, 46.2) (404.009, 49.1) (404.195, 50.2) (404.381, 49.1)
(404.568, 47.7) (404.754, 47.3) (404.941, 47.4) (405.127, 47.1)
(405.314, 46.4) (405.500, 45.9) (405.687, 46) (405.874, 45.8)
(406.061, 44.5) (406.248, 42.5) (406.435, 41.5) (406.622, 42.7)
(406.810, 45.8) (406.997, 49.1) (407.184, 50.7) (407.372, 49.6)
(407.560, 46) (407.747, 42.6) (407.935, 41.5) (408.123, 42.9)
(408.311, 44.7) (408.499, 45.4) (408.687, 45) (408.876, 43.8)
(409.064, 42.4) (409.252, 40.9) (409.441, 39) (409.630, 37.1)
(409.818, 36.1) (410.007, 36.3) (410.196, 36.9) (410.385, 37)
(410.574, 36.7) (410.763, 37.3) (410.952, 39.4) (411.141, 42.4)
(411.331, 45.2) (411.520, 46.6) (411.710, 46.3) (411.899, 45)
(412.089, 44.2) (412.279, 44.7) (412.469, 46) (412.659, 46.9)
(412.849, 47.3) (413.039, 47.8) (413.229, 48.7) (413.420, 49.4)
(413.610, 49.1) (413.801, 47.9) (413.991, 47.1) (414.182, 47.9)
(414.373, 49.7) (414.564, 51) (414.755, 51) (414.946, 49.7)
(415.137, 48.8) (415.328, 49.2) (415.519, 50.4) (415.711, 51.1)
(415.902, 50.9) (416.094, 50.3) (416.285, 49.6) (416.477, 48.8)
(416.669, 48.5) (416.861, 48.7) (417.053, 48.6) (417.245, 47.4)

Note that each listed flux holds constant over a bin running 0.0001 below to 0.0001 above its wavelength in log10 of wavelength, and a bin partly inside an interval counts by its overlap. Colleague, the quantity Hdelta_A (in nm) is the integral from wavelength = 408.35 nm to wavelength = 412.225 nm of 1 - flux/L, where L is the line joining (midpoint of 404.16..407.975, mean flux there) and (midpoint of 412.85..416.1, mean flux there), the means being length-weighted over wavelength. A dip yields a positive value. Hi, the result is 0.53 nm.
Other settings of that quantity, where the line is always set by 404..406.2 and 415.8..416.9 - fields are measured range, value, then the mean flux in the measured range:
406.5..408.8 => 0.10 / 45.4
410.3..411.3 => 0.19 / 39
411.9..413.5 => 0.06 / 46.7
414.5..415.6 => -0.02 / 50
